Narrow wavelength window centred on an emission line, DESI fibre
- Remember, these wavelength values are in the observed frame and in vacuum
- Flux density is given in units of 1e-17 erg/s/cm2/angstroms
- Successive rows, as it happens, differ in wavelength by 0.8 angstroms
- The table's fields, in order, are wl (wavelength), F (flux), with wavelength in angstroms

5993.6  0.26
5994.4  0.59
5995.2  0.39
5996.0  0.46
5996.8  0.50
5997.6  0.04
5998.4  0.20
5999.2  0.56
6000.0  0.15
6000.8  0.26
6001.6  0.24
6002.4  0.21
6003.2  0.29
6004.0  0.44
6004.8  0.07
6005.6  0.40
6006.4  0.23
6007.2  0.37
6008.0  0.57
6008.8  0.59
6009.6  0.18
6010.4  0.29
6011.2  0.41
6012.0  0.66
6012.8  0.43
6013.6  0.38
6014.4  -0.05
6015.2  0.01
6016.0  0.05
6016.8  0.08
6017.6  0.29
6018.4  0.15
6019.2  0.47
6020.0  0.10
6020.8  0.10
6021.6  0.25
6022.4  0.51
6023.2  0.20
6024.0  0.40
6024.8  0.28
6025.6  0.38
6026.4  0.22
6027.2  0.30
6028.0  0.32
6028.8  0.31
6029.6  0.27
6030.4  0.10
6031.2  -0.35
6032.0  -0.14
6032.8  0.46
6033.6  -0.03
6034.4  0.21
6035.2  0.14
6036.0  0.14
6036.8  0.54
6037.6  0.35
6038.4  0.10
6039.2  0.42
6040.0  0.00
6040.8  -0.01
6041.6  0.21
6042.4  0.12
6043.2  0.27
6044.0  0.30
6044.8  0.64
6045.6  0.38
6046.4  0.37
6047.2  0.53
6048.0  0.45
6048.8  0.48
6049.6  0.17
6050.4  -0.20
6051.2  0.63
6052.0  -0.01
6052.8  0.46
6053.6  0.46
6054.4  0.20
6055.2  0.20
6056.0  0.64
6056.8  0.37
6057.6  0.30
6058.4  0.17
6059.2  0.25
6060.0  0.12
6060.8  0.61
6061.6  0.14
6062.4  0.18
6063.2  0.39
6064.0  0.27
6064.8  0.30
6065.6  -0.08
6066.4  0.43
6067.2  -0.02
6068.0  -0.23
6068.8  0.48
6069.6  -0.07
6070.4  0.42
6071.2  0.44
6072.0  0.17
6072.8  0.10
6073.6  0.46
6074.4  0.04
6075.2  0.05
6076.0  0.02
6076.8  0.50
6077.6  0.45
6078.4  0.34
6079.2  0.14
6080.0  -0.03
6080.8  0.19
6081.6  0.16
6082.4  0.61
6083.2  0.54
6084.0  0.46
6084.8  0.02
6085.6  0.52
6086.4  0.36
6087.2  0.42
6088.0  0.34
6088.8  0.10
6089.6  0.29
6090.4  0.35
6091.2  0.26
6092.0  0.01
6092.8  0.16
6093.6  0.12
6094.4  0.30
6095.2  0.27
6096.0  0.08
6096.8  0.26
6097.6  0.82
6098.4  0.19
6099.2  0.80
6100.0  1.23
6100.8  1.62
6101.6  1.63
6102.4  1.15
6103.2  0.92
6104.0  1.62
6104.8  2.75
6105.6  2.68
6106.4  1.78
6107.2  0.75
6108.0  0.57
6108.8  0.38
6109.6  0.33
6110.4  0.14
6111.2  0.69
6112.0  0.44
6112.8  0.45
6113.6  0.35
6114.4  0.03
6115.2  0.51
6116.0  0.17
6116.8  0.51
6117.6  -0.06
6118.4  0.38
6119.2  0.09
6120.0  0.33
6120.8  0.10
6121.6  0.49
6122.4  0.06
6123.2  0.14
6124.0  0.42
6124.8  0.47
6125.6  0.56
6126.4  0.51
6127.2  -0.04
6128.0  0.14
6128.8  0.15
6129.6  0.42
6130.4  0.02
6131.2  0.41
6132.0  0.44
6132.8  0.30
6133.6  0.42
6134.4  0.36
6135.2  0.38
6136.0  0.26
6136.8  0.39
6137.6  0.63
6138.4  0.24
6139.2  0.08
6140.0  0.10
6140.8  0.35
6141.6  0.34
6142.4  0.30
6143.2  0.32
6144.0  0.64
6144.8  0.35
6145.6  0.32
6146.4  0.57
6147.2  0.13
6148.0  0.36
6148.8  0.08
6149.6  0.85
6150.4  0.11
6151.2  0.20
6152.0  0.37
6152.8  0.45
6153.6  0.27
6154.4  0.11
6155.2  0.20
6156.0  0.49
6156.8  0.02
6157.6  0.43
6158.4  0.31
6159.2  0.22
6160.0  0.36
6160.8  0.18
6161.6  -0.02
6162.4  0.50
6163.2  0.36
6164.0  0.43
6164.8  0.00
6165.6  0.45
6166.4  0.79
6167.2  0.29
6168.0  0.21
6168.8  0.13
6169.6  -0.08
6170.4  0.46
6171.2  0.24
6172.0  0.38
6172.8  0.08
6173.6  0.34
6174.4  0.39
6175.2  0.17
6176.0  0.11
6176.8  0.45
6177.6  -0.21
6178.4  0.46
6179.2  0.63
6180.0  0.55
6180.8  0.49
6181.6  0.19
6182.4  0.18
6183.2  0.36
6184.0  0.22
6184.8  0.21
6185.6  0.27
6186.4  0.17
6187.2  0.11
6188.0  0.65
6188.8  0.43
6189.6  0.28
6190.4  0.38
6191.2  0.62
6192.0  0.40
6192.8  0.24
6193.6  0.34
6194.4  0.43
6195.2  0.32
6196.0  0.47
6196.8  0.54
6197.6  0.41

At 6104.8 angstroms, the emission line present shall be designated [O II]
